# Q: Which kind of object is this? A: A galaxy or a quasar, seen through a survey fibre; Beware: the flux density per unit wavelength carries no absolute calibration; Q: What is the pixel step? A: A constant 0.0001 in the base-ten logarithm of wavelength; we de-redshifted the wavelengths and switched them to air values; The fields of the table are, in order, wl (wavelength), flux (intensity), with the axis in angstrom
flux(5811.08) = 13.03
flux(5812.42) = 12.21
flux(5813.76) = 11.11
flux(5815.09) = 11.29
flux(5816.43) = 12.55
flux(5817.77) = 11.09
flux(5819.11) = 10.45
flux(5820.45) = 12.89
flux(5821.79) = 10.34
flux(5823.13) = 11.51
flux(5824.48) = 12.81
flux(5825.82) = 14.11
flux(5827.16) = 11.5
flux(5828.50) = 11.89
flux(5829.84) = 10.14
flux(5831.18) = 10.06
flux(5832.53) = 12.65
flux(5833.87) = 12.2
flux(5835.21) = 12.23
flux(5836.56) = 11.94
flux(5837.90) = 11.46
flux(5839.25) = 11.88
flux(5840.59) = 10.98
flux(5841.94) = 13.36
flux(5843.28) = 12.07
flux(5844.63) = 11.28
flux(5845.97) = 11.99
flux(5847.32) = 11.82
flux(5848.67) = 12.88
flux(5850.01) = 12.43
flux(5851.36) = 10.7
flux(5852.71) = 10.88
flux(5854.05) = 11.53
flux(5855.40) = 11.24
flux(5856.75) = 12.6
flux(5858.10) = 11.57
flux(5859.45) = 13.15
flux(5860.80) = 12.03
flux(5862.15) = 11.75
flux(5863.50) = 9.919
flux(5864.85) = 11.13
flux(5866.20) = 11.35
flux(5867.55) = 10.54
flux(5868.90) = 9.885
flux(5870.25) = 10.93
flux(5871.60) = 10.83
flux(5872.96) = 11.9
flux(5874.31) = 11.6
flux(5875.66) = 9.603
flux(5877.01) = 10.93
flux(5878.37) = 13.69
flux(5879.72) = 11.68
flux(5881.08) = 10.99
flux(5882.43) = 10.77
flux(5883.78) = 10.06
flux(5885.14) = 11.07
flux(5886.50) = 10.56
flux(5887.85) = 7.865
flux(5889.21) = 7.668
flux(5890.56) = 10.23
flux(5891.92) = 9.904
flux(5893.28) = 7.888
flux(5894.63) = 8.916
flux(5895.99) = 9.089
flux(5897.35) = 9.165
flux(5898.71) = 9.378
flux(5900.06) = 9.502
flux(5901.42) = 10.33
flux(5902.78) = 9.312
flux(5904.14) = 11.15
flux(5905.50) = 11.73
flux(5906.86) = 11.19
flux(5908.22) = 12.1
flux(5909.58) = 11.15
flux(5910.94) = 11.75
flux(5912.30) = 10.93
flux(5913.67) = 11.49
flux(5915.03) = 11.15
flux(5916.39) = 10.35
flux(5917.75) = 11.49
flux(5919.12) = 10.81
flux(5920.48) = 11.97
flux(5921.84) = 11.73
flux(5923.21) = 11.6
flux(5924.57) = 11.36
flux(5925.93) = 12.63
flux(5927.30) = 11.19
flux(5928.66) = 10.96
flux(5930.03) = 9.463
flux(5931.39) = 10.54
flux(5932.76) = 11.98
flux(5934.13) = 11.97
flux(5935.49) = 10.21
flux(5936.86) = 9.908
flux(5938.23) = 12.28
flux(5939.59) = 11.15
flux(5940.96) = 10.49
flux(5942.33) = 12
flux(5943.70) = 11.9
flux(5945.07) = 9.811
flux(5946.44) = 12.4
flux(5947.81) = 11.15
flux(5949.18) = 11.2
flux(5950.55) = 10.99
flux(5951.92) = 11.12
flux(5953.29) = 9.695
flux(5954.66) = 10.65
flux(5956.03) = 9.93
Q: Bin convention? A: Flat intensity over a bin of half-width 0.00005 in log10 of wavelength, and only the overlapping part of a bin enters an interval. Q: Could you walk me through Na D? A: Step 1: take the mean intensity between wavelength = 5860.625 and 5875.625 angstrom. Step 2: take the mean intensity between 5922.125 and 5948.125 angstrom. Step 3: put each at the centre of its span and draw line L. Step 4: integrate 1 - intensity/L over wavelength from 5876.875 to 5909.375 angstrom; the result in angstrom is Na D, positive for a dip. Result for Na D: 2.5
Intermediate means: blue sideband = 11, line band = 10.2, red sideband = 11.2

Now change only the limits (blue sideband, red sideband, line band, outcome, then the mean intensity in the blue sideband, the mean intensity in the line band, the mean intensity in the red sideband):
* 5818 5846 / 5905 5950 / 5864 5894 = 2.70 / 11.8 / 10.5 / 11.3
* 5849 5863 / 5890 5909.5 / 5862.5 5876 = 0.52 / 11.8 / 10.8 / 10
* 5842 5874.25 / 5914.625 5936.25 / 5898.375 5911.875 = 0.61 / 11.5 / 10.8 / 11.2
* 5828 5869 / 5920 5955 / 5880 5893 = 1.74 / 11.6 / 9.89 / 11.2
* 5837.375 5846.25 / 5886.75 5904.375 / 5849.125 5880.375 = -1.93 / 11.9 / 11.4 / 9.25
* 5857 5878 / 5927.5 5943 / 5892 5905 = 1.92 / 11.2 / 9.47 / 11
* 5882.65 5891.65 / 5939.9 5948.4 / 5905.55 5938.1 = -1.88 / 9.65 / 11.2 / 11.3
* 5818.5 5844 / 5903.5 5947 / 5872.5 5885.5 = 0.36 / 11.8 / 11.2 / 11.3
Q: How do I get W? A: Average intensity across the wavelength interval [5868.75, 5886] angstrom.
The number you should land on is 11.1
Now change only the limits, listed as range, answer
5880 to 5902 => 9.62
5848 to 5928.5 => 10.9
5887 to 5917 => 10.1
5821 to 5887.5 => 11.5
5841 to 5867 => 11.8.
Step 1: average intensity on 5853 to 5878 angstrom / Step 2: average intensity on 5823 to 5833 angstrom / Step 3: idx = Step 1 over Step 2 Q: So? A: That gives 0.95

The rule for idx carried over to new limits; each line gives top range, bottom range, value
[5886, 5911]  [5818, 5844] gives 0.84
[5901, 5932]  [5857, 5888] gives 1.00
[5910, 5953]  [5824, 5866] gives 0.95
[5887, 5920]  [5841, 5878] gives 0.89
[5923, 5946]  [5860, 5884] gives 1.00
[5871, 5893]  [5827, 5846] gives 0.90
